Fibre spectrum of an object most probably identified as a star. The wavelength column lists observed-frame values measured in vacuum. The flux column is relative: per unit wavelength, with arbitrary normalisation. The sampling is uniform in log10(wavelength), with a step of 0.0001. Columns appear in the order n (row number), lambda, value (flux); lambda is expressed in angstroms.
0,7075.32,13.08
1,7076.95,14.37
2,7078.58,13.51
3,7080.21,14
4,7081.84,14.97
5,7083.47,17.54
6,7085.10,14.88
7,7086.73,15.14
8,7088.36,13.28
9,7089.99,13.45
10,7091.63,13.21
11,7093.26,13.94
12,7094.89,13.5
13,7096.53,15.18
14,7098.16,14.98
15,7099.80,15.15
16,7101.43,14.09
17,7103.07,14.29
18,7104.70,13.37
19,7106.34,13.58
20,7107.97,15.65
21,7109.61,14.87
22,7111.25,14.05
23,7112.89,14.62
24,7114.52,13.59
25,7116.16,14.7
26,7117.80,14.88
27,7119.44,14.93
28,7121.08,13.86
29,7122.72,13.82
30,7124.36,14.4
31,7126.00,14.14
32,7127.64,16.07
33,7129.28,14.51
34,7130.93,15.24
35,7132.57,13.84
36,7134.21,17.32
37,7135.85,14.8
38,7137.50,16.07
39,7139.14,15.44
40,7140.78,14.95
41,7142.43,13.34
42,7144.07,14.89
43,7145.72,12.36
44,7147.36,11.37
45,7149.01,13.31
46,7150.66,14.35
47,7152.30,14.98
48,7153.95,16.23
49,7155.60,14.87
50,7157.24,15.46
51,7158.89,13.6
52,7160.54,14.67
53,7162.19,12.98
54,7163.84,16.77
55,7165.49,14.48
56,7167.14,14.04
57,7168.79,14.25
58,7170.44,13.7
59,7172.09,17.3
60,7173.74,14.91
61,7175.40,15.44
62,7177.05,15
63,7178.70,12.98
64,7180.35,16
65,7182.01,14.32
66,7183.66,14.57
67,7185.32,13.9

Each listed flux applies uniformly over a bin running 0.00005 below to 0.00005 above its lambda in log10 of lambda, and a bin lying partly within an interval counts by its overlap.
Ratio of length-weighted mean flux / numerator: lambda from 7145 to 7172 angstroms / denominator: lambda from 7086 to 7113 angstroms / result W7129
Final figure 1.0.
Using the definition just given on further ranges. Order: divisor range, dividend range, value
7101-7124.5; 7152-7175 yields 1.04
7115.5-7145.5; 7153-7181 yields 1.00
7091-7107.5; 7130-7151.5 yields 1.02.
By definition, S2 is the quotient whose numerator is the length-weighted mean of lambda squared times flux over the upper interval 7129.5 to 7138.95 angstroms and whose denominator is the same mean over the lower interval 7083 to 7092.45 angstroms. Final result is 1.1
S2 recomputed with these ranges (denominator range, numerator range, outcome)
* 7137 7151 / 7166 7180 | 1.07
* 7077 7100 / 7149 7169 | 1.04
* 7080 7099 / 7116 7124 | 1.00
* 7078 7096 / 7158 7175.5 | 1.05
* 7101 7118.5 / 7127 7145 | 1.06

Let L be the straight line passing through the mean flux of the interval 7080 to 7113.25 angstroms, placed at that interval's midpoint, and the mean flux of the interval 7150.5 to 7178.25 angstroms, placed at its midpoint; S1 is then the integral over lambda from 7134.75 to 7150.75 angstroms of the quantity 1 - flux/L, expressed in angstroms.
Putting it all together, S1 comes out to 0.66 angstroms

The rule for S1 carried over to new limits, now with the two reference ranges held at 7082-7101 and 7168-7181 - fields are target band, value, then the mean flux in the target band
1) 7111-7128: 0.3 angstroms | 14.4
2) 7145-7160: 0.8 angstroms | 14.1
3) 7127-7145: -0.4 angstroms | 15.1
